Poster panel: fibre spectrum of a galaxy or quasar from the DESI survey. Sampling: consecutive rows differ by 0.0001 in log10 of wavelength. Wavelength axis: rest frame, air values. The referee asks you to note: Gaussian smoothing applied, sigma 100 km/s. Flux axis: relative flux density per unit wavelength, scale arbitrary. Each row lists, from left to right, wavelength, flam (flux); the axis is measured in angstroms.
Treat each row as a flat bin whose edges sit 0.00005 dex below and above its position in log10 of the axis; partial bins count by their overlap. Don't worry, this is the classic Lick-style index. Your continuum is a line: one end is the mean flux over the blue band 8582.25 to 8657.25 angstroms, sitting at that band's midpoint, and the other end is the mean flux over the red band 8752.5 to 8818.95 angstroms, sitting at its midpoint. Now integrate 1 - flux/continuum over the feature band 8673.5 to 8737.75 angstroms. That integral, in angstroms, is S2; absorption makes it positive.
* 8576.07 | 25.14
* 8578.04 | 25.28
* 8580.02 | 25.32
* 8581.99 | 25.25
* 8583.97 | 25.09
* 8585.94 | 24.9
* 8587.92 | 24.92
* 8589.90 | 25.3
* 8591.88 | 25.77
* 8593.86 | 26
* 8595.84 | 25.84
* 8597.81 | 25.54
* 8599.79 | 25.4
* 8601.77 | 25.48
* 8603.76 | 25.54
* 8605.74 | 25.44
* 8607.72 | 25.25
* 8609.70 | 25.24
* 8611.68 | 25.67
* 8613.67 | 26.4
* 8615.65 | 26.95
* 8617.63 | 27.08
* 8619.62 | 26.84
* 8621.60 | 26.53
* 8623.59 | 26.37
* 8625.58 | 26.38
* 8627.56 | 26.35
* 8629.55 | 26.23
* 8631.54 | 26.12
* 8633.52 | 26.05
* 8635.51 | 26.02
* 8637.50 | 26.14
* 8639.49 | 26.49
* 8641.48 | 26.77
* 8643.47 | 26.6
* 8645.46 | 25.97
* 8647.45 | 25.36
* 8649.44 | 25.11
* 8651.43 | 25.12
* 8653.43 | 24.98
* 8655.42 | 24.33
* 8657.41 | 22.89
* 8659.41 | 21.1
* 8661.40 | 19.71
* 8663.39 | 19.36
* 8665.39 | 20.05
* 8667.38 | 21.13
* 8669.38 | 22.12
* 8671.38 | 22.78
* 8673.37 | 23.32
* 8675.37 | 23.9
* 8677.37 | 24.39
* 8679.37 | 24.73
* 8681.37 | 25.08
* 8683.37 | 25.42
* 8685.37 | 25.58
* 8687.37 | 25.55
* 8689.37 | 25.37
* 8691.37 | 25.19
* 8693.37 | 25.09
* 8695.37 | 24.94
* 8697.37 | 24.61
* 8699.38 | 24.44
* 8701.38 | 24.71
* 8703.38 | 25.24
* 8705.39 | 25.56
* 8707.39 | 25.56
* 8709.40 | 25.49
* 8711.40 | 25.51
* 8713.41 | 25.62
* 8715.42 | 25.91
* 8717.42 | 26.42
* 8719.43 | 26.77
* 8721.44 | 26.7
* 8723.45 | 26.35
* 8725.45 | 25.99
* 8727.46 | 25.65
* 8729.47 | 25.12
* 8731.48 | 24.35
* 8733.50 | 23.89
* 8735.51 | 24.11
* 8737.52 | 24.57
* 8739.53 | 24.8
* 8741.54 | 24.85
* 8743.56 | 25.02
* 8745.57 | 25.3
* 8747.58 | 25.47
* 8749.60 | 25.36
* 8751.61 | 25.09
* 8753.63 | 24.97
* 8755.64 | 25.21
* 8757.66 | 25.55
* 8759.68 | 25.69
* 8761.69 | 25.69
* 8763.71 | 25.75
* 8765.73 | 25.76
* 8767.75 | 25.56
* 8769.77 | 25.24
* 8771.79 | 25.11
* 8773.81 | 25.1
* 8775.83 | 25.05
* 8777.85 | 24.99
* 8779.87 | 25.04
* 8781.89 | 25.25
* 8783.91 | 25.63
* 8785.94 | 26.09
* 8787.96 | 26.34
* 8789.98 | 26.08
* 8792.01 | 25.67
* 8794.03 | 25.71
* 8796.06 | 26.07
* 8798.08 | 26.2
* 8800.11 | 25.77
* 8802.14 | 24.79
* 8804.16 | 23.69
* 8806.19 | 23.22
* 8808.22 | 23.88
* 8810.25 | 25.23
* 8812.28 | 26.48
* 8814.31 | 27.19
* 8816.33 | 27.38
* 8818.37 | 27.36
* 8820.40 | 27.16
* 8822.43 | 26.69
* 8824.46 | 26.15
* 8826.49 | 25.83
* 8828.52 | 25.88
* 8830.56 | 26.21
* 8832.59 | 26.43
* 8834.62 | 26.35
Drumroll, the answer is 1.1 angstroms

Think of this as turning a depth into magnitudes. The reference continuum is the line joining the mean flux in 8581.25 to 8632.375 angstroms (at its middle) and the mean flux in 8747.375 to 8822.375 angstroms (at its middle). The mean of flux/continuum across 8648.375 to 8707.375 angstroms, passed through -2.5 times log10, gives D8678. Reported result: 0.08 mag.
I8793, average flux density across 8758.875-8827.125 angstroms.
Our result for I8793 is 25.7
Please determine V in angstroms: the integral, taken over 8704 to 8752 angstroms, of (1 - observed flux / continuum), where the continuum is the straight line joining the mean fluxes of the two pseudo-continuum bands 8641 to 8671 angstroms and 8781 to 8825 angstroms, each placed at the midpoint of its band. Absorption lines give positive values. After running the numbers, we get -1.7 angstroms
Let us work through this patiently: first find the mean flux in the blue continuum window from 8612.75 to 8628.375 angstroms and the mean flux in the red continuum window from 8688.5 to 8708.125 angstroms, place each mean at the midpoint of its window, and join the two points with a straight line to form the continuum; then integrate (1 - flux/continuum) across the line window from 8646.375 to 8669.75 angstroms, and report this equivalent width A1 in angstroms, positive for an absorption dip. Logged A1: 2.9 angstroms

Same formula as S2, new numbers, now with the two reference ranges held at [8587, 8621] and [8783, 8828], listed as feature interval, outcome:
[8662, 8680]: 2.4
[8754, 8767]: 0.1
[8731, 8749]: 0.8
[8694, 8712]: 0.5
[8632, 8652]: -0.1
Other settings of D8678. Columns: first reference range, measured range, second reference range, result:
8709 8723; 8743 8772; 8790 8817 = 0.017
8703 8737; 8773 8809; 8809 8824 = 0.048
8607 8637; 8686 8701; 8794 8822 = 0.043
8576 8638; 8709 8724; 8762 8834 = -0.015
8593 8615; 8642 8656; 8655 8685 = -0.079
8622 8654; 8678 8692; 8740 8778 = 0.021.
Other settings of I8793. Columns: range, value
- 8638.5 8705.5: 24.2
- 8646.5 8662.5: 23.5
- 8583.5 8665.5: 25.3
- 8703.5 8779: 25.4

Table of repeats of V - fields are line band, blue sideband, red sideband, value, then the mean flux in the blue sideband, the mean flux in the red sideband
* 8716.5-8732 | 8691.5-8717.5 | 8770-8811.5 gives -0.4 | 25.3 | 25.3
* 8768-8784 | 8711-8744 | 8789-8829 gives 0.3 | 25.4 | 25.8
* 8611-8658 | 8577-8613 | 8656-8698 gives -2.9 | 25.4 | 23.4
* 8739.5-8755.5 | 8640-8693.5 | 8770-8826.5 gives -0.1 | 24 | 25.7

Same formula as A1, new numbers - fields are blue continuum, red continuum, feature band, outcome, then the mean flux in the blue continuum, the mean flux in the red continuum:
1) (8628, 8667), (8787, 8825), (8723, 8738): 0.1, 24.4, 25.8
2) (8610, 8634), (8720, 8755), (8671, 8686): 0.8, 26.4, 25.2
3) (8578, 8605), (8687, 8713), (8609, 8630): -0.9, 25.4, 25.2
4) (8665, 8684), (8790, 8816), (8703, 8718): -1.1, 23.4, 25.4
